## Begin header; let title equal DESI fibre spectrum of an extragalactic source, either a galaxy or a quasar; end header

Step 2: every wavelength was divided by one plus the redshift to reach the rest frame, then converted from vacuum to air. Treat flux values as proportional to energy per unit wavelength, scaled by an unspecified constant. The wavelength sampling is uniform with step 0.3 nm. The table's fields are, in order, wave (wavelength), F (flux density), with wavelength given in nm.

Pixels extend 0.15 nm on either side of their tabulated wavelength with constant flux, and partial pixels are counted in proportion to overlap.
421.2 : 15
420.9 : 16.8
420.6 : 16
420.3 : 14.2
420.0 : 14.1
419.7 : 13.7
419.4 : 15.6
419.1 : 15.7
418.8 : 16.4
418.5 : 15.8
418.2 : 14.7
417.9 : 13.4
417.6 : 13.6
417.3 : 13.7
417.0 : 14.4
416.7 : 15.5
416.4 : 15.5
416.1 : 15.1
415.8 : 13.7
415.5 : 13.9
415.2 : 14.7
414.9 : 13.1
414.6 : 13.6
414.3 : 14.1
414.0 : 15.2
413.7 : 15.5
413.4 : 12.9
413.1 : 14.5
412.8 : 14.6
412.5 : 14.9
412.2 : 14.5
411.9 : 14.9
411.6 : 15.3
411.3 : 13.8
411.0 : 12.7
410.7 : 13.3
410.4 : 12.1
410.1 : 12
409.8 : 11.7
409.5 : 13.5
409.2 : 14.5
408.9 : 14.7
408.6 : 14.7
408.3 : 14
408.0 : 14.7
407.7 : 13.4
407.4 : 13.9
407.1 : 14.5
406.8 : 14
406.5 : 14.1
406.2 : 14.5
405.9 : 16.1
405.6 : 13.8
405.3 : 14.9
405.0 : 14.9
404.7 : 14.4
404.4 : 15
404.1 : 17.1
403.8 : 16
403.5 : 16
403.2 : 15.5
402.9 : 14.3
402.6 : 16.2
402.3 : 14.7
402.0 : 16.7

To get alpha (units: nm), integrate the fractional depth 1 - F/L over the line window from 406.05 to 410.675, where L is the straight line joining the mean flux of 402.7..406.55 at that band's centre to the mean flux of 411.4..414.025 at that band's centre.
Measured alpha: 0.369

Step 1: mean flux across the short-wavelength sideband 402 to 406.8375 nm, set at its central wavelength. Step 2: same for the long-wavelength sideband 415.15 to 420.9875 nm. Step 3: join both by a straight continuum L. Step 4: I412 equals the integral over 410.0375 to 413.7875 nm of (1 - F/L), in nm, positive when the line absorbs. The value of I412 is 0.26 nm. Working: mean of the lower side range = 15.2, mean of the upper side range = 14.8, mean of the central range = 13.9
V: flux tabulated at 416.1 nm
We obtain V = 15.1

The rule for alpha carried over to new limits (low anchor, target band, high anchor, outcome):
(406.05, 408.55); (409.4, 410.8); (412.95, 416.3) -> 0.17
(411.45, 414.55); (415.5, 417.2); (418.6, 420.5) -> 0.01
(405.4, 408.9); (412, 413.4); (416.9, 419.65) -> 0.01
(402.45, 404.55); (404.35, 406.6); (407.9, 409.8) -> 0.06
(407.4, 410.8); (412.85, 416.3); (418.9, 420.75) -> 0.00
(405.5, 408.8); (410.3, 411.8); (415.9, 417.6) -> 0.10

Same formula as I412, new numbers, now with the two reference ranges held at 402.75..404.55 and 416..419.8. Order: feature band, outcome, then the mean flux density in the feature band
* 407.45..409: 0.114 nm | 14.3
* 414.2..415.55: 0.104 nm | 13.9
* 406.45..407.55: 0.095 nm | 14.1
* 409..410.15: 0.168 nm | 13.1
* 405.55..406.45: 0.040 nm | 14.8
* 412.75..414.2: 0.056 nm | 14.5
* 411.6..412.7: 0.025 nm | 14.8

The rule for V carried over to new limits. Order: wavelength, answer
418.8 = 16.4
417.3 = 13.7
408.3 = 14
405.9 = 16.1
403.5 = 16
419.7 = 13.7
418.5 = 15.8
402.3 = 14.7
